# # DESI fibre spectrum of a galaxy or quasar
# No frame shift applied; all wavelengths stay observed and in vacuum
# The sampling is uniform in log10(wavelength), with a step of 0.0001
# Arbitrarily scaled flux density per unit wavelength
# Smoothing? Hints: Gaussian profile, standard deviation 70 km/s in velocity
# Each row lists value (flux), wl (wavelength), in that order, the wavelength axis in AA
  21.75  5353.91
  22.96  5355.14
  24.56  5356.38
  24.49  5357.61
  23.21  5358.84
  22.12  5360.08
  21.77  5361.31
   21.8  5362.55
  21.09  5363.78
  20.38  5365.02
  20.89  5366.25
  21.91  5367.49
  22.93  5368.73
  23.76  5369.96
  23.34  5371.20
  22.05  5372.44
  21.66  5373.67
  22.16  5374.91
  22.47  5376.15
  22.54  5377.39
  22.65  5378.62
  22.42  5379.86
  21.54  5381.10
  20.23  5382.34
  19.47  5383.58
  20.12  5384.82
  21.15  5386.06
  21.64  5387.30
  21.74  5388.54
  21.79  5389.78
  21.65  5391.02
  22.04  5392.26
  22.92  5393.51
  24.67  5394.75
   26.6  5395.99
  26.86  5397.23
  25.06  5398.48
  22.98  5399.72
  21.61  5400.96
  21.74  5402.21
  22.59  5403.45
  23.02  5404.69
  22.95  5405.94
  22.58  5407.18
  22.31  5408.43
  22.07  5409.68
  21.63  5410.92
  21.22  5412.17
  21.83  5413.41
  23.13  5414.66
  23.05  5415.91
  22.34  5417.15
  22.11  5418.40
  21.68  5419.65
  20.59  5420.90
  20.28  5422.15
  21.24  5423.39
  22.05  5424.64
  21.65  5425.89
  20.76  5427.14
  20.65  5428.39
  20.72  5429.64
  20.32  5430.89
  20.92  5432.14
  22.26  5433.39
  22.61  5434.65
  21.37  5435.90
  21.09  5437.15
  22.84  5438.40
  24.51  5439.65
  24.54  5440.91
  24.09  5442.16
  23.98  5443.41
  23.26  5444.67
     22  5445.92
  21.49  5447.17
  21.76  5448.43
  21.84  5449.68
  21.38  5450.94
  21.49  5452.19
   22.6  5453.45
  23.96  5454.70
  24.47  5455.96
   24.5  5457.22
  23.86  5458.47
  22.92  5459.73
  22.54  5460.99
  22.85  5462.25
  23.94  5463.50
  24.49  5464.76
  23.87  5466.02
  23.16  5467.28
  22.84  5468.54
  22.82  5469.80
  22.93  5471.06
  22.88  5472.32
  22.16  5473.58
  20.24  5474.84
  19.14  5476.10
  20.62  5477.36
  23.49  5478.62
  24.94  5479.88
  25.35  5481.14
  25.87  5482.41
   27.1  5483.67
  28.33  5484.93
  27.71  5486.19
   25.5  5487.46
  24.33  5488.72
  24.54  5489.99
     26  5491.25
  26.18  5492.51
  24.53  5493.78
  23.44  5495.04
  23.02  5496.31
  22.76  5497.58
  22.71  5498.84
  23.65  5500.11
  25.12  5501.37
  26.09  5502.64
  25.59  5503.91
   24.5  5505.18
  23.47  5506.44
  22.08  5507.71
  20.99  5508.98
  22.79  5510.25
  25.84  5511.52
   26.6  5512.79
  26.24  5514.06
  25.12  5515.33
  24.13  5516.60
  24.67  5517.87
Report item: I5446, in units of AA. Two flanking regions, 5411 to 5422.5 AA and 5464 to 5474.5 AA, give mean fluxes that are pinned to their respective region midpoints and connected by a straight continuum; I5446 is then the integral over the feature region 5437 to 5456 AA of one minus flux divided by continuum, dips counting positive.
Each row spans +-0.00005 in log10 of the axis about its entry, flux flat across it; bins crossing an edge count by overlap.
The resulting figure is -0.3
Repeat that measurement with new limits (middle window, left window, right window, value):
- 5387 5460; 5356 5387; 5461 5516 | 1.4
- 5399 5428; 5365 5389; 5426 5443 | 0.0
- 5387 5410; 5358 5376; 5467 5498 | -0.4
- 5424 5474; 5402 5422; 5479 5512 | 1.4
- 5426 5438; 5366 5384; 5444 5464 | 0.7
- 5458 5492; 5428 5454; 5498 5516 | -0.8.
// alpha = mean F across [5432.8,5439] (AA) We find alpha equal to 22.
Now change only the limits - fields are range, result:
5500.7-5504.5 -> 25.6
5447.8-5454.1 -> 21.8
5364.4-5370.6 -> 22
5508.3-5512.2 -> 23.2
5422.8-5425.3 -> 21.6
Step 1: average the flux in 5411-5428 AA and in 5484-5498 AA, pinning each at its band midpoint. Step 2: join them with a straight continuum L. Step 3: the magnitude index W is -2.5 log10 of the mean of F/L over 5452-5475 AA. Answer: 0.03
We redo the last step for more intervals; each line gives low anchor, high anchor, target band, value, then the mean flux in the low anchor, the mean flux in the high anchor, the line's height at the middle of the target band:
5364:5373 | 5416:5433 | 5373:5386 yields 0.02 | 22.1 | 21.3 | 21.9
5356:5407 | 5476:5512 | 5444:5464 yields 0.04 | 22.4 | 24.4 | 23.7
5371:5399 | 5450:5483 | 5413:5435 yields 0.06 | 22.4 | 23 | 22.7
